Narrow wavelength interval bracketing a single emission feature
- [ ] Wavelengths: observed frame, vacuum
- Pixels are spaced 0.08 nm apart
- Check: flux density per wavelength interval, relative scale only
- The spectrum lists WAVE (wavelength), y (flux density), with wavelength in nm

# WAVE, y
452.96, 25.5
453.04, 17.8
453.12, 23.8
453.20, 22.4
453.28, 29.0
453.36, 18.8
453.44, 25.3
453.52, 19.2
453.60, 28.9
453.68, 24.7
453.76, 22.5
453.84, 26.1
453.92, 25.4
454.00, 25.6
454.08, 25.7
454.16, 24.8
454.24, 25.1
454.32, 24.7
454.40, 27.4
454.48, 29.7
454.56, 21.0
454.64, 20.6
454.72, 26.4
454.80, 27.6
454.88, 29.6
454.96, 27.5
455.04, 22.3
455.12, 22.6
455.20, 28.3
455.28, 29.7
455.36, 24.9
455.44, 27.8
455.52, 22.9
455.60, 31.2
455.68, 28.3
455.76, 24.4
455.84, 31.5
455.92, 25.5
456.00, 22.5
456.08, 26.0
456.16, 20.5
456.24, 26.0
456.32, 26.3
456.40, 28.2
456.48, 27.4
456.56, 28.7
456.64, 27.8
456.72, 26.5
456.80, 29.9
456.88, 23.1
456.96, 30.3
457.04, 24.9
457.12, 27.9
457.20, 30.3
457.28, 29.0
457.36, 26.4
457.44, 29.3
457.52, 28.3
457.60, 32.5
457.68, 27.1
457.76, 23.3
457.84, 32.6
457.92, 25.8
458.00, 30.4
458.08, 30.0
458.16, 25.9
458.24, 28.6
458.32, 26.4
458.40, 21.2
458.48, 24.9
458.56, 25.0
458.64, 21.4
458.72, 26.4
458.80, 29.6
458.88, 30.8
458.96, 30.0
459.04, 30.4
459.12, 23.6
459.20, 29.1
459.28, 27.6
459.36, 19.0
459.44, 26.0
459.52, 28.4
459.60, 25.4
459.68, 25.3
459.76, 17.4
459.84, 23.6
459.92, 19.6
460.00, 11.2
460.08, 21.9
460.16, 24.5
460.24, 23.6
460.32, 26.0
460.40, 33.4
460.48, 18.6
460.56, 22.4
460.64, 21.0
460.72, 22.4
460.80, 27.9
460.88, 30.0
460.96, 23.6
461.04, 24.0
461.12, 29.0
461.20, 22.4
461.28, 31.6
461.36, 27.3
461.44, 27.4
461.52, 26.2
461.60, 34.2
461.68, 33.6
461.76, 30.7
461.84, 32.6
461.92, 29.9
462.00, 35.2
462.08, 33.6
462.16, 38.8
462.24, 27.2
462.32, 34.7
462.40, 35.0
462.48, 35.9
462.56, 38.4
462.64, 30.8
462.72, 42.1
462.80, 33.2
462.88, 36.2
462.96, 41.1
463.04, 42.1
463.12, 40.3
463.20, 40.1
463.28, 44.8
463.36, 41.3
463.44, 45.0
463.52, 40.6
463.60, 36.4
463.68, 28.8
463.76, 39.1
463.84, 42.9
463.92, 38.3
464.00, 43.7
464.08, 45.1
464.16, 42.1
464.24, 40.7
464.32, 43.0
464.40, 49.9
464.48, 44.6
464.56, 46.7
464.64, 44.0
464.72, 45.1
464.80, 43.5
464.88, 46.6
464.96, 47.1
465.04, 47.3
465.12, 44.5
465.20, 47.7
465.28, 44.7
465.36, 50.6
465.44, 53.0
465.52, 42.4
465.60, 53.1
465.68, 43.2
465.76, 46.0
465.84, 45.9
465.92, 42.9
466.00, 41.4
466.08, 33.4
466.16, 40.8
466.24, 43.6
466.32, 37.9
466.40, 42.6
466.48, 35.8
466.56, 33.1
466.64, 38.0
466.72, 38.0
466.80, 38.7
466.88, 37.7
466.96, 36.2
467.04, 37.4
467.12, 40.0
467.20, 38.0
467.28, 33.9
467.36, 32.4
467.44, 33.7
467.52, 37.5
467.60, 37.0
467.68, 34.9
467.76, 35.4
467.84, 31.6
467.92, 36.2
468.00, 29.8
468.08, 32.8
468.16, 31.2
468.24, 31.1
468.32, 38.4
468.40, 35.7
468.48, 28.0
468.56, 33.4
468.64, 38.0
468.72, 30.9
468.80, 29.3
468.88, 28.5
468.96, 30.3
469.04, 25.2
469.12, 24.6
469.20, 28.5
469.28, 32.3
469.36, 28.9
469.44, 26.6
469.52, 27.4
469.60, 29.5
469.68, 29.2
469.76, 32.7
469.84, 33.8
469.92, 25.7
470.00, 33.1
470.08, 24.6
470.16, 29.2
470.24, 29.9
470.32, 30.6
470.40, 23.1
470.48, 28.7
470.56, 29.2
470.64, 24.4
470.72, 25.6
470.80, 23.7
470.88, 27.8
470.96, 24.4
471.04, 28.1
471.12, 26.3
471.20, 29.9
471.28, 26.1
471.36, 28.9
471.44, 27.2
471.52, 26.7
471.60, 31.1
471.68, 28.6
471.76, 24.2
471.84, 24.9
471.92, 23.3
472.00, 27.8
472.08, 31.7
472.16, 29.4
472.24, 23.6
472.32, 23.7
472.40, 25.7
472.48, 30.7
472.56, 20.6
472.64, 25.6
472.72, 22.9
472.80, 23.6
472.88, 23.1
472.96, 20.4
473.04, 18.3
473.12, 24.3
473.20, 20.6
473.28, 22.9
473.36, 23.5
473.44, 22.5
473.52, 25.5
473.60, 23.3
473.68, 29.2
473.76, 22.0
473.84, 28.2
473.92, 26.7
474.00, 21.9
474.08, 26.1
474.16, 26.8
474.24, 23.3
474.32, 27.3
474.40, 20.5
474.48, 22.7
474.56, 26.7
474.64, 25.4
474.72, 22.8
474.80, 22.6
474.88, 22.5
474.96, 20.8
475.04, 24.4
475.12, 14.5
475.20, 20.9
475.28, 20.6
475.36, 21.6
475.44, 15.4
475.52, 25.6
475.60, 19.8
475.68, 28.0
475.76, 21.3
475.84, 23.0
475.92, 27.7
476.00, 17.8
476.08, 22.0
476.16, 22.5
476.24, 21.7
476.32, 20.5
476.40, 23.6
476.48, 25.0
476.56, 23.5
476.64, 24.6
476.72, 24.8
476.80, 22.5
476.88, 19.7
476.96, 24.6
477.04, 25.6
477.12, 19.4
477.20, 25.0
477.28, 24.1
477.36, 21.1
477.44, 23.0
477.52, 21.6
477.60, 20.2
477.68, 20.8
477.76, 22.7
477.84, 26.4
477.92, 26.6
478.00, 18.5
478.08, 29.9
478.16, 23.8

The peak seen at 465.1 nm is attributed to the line C IV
